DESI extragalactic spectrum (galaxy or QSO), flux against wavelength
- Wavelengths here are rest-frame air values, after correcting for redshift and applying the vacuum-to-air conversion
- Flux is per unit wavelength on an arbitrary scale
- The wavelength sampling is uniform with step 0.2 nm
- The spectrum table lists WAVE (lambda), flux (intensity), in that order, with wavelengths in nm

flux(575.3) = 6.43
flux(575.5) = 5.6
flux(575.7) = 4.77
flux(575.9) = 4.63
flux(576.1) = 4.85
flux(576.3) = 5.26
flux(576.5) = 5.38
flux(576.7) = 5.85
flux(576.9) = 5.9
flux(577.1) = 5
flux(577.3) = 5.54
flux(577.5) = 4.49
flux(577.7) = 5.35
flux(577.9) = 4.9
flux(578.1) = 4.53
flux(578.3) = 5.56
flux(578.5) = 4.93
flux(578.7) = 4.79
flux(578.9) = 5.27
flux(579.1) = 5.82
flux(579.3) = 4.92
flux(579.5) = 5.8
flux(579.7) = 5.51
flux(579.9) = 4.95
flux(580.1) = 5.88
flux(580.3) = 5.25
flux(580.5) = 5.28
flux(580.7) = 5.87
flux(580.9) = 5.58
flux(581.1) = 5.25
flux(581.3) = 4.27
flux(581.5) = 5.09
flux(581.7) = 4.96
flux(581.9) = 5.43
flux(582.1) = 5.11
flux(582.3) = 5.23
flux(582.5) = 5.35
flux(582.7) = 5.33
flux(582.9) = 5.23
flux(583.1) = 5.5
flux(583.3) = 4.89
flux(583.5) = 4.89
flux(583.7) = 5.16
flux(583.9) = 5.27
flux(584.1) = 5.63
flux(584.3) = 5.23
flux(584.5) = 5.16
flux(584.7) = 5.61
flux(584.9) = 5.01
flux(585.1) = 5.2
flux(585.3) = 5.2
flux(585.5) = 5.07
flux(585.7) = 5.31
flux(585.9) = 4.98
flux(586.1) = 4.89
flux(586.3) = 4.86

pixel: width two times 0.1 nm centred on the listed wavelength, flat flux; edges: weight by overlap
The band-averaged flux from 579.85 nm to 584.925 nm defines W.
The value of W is 5.25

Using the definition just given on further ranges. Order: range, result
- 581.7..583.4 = 5.24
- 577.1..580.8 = 5.25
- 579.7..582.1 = 5.26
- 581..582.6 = 5.09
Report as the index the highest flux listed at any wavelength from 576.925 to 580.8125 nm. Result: 5.88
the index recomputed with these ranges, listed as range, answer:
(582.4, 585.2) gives 5.63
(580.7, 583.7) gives 5.87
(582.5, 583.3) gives 5.5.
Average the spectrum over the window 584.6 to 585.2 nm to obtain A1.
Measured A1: 5.27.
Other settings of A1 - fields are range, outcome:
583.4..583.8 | 5.03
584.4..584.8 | 5.39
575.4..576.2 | 4.96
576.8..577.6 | 5.23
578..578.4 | 5.04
